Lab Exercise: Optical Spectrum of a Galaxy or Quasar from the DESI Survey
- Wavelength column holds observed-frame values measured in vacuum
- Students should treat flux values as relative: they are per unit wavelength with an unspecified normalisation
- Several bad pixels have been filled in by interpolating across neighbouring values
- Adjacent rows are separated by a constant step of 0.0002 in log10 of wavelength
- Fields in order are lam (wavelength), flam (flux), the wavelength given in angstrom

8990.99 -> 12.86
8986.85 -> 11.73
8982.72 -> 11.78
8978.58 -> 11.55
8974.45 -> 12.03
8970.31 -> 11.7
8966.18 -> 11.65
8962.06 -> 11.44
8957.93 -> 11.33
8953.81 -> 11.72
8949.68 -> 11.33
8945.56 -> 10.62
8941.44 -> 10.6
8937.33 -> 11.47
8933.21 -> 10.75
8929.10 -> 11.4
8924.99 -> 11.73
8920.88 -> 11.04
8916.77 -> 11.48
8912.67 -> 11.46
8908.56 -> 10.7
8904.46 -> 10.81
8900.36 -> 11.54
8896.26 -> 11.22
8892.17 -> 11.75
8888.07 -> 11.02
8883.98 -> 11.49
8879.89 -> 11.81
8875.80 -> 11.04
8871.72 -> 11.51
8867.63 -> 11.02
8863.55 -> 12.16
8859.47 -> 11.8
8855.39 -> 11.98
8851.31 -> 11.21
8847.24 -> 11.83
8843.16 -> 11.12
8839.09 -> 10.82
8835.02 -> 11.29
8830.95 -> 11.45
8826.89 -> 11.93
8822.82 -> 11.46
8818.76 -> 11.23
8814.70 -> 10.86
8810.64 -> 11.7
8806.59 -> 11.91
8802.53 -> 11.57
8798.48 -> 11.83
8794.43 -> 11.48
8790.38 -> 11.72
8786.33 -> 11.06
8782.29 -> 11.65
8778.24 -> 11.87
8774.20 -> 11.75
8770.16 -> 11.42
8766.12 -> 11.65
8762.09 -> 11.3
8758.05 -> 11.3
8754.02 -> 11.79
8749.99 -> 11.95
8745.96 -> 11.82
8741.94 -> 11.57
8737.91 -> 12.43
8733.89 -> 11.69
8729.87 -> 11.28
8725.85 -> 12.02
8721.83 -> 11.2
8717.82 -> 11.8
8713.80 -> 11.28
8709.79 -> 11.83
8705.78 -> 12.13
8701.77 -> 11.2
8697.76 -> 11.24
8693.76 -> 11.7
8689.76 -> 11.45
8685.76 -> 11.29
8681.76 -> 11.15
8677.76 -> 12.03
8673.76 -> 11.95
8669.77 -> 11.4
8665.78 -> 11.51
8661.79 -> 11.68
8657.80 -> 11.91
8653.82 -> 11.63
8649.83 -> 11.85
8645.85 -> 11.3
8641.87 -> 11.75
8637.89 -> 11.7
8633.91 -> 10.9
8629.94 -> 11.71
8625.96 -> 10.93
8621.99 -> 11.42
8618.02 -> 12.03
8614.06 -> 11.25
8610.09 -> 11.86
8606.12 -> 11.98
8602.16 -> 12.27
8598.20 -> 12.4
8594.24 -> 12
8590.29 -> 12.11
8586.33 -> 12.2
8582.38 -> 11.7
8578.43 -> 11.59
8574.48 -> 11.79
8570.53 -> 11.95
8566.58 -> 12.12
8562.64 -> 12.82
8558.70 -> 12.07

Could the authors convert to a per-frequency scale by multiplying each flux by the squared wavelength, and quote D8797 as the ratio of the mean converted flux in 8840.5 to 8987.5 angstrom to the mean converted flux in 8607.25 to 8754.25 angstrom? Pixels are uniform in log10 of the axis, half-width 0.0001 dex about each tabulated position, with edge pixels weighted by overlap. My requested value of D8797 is 1.04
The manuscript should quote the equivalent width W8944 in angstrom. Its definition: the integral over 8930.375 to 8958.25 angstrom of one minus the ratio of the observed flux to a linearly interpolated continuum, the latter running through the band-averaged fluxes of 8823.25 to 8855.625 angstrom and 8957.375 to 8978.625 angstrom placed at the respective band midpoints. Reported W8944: 1.2 angstrom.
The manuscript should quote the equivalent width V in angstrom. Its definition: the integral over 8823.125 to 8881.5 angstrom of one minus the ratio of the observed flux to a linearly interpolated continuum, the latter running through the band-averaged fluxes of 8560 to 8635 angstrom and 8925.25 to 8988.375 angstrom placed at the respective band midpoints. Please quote 0.2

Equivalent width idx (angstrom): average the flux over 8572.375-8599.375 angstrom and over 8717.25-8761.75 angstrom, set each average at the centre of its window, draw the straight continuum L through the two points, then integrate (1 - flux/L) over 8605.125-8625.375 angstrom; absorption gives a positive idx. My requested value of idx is 0.5 angstrom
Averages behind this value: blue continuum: 12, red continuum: 11.7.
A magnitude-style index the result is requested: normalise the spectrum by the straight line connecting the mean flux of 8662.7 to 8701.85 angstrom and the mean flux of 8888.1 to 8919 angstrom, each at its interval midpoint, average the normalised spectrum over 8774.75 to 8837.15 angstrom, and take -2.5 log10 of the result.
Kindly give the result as -0.02 mag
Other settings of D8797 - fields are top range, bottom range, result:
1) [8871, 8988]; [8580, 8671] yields 1.04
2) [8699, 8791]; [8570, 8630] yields 1.02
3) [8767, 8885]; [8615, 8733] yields 1.03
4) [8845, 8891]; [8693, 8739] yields 1.03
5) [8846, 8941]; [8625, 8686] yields 1.04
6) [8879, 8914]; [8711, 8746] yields 1.00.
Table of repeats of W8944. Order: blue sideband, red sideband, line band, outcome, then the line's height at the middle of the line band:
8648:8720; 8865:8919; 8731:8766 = -0.6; 11.5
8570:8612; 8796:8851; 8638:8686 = 0.8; 11.8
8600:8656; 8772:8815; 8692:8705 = 0.2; 11.6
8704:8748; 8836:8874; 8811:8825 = 0.4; 11.6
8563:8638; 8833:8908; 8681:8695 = 0.3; 11.7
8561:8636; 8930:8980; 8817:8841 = 0.3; 11.5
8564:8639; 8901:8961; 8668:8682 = 0.0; 11.7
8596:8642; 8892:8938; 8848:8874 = -0.7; 11.3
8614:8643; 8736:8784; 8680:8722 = 0.4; 11.6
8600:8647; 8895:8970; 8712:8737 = -0.2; 11.5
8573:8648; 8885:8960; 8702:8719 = -0.2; 11.6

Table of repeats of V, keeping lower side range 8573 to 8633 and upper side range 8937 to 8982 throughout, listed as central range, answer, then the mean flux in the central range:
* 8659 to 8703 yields 0.7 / 11.5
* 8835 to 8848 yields 0.4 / 11.2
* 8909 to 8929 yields 0.2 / 11.4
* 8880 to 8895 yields 0.0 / 11.5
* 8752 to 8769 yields 0.2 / 11.5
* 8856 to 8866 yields -0.4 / 11.9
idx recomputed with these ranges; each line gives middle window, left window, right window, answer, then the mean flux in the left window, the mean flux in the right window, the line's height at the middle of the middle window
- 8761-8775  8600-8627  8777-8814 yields 0.1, 11.7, 11.6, 11.6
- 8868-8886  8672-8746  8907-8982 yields 0.0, 11.6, 11.3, 11.4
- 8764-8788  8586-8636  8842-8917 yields 0.0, 11.8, 11.4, 11.6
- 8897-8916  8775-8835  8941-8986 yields 0.6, 11.5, 11.5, 11.5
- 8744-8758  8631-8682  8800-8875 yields -0.3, 11.6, 11.5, 11.5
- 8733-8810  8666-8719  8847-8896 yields -0.8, 11.6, 11.5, 11.6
